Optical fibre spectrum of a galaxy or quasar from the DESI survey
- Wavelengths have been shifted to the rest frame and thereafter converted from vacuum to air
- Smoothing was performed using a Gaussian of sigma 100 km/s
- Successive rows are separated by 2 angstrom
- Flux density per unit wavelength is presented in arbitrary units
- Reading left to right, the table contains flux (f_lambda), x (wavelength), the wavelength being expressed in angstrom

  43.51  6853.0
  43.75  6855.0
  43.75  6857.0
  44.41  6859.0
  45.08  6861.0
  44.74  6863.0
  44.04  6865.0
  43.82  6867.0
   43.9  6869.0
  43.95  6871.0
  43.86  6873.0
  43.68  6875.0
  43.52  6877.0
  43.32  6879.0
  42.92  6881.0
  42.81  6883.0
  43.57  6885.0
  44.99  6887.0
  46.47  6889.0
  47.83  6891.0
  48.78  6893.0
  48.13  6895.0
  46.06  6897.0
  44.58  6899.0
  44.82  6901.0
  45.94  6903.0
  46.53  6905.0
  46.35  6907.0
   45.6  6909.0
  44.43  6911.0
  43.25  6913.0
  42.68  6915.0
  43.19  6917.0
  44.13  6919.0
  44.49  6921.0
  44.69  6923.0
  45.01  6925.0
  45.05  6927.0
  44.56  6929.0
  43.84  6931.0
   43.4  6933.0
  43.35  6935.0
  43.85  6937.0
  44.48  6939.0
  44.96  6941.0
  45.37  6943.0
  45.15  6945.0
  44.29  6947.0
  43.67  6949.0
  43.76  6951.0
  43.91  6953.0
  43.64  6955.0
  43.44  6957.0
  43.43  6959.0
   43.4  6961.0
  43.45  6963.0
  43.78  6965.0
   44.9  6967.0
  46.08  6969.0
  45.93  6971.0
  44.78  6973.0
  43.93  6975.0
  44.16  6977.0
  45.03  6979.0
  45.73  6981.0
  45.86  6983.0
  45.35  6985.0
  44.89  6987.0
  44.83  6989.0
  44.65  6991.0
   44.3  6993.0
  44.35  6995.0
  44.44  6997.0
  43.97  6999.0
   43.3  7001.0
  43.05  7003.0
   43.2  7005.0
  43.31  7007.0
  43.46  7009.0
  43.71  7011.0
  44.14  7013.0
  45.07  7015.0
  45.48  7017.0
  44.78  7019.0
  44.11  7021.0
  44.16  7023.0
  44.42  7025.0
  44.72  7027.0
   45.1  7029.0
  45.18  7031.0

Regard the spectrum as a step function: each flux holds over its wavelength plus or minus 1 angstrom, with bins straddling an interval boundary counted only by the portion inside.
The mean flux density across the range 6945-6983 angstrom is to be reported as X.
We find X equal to 44.4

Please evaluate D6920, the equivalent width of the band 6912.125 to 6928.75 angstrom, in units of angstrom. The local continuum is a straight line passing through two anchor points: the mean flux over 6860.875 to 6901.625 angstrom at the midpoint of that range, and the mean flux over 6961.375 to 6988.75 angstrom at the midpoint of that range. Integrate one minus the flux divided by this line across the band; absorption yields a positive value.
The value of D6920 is 0.27 angstrom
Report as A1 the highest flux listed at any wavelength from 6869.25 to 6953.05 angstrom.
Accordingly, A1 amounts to 48.78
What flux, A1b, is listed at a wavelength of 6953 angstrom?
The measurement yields 43.91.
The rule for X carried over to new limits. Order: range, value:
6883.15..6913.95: 45.7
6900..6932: 44.7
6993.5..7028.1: 44.1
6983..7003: 44.5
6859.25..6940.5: 44.6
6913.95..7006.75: 44.3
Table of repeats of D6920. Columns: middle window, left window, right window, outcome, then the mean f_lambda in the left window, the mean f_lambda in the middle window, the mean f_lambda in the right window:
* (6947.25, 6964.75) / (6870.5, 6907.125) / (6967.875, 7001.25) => 0.5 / 45.2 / 43.6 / 44.8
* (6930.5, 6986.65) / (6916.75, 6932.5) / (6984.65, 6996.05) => 0.2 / 44.4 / 44.4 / 44.7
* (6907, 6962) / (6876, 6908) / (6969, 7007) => 1.1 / 45.4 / 44.2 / 44.5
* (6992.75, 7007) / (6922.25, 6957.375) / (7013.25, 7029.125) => 0.3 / 44.3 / 43.7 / 44.7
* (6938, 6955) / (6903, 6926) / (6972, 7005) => 0.1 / 44.6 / 44.4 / 44.5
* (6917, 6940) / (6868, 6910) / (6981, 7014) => 0.3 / 45.1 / 44.2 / 44.2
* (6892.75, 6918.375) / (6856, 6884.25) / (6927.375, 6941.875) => -0.8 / 43.8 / 45.3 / 44.1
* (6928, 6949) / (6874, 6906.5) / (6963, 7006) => 0.3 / 45.3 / 44.3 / 44.6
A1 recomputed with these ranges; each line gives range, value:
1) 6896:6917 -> 46.53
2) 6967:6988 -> 46.08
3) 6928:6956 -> 45.37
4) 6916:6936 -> 45.05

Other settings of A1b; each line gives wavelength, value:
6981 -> 45.73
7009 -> 43.46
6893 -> 48.78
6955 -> 43.64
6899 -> 44.58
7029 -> 45.1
